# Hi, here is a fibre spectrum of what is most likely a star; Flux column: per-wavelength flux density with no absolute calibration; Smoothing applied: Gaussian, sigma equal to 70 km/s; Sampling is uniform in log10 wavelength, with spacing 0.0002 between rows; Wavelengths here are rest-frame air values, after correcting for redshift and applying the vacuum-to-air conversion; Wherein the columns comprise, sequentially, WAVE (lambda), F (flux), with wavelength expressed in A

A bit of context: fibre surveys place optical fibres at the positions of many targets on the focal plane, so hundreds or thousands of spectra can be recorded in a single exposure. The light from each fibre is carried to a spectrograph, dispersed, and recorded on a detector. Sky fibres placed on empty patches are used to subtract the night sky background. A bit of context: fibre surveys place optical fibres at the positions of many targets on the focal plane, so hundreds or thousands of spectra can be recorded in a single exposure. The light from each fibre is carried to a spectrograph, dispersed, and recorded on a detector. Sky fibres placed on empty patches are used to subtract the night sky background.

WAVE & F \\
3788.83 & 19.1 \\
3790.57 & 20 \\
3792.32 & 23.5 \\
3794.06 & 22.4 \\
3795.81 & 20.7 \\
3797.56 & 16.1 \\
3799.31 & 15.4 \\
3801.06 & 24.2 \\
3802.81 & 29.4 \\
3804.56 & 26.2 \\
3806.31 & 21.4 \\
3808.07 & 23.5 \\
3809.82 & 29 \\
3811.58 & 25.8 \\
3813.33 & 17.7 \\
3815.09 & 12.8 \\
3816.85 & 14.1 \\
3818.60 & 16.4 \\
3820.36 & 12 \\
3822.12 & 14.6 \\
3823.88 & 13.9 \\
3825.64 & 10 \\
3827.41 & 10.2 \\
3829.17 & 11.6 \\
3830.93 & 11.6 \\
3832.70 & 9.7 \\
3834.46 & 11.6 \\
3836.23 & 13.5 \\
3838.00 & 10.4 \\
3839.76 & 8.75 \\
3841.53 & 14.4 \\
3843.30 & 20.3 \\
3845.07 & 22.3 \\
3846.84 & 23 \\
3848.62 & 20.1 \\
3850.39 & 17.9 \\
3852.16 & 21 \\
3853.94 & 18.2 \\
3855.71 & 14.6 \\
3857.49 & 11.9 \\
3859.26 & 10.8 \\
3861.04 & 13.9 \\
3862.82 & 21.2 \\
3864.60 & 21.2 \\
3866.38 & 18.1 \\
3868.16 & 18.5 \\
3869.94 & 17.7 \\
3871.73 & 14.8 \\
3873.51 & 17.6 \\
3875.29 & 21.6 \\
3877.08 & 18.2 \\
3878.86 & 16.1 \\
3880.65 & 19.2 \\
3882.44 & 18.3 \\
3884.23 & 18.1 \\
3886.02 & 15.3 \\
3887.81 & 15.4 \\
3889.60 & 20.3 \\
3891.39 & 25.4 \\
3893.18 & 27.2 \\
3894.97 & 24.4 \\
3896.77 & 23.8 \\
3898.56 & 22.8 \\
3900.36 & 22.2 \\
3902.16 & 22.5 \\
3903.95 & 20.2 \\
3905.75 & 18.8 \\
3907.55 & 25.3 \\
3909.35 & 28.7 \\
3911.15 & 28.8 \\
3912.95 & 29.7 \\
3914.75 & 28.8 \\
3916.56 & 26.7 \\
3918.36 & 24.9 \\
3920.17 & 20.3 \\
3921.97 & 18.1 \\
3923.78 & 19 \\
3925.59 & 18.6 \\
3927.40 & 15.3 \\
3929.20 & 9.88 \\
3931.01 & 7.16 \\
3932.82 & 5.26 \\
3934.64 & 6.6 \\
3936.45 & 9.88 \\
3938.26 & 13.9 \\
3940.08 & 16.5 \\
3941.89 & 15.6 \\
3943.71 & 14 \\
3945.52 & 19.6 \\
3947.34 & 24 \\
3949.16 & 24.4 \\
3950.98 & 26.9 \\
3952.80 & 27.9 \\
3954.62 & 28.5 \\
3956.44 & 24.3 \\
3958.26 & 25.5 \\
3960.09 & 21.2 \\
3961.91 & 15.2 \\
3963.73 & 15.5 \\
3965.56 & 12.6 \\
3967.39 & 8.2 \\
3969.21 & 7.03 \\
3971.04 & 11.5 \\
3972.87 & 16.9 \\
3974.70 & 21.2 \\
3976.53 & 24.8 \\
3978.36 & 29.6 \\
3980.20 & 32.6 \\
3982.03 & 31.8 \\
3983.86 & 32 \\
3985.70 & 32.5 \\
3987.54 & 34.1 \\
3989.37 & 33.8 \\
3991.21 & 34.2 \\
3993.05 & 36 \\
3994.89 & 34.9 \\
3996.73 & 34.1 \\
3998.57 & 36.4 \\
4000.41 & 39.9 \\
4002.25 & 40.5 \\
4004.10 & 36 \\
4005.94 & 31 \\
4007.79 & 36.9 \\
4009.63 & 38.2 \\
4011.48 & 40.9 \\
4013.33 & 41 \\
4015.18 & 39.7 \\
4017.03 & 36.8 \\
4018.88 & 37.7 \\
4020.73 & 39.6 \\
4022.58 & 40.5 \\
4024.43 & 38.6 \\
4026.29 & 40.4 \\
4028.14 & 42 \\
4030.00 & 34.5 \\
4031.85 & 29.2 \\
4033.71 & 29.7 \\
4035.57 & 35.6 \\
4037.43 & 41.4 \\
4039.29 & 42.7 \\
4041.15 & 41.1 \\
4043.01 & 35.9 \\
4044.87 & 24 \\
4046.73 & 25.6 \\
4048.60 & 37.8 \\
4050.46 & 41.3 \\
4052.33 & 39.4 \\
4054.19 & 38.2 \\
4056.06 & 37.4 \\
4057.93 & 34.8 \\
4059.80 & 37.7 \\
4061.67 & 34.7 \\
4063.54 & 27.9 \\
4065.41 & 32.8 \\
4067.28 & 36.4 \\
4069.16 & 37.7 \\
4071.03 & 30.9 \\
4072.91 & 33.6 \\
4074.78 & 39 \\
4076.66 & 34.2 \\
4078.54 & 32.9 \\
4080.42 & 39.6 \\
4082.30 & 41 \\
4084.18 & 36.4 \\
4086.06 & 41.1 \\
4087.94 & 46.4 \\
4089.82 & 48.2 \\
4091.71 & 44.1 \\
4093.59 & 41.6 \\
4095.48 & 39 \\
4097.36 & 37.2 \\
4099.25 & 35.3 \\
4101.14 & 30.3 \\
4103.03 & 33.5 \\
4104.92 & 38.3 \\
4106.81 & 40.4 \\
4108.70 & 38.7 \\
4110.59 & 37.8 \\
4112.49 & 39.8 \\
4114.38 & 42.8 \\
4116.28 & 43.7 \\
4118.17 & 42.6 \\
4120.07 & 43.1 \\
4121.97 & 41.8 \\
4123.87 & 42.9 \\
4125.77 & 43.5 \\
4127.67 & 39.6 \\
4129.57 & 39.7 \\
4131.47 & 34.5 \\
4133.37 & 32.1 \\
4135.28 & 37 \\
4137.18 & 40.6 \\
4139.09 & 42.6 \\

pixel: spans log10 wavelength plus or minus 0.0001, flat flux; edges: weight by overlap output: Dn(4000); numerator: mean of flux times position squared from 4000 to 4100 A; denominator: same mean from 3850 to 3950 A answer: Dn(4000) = 2.13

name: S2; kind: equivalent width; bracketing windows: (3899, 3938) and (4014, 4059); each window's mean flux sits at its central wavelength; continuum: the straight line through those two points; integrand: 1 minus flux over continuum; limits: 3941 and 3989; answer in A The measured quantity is 7.22 A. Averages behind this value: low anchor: 19.3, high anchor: 36.9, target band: 22.4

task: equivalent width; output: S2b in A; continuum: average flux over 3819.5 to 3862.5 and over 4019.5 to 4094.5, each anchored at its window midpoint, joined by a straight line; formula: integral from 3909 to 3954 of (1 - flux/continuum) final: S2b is 8.75 A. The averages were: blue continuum 14.5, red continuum 37.2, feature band 19.2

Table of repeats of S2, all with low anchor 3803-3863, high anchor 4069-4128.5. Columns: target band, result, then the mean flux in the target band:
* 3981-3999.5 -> -2.48 A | 34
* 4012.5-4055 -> -4.33 A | 37.1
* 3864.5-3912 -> 1.08 A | 20.8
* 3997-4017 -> -4.12 A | 37.9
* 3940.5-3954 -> 2.35 A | 21.7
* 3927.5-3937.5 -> 6.62 A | 8.46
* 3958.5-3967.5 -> 3.79 A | 15.9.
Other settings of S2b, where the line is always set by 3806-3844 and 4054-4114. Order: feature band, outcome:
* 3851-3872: 1.5 A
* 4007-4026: -4.5 A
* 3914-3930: 2.2 A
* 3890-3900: -1.6 A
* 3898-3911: -0.8 A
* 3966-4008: 0.3 A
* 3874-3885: 0.7 A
